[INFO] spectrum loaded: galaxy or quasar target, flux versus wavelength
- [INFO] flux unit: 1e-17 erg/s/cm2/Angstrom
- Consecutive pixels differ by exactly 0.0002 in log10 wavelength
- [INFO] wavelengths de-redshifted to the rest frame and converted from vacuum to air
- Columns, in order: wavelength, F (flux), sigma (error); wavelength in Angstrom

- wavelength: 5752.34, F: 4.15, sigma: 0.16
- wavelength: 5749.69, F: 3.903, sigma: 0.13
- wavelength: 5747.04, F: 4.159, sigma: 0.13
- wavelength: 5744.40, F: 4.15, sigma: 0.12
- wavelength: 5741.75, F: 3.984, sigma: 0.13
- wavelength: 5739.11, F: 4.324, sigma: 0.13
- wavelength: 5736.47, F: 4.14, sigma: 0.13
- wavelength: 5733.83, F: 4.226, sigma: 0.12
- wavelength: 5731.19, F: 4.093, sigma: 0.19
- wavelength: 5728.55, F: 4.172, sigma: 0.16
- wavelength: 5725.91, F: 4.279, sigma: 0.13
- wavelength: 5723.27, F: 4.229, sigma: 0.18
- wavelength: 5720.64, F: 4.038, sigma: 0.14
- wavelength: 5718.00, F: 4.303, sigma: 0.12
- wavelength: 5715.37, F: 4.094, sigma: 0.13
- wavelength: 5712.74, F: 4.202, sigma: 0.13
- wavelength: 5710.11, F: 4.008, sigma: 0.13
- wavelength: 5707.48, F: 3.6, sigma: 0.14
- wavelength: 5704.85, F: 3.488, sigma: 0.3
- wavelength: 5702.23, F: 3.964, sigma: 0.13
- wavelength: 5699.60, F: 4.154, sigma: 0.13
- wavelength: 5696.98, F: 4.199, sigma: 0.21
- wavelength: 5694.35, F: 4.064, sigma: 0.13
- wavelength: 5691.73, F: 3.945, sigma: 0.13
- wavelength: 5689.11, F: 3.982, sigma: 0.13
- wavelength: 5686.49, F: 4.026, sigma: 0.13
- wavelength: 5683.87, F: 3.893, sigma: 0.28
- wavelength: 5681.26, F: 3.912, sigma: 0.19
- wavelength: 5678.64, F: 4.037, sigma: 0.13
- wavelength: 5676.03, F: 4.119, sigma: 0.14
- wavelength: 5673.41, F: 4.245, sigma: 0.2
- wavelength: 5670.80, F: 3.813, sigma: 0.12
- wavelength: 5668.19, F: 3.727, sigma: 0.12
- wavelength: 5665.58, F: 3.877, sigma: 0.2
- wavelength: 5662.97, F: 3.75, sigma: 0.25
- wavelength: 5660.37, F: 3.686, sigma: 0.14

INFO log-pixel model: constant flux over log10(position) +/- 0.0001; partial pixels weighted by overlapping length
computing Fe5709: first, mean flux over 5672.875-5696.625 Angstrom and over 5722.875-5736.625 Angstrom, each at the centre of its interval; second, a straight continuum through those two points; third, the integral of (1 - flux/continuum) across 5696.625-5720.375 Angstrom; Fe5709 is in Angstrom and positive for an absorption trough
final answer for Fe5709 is 0.7 Angstrom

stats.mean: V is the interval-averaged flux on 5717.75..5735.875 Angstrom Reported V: 4.18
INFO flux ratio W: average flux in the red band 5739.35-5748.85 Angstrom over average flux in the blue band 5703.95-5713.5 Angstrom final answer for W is 1.08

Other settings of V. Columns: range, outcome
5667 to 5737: 4.03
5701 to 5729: 4.03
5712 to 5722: 4.16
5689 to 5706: 3.97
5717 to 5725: 4.19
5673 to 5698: 4.03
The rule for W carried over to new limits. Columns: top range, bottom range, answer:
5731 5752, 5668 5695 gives 1.03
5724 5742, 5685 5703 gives 1.03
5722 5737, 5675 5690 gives 1.05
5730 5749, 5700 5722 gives 1.04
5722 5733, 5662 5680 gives 1.06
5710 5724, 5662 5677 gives 1.06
